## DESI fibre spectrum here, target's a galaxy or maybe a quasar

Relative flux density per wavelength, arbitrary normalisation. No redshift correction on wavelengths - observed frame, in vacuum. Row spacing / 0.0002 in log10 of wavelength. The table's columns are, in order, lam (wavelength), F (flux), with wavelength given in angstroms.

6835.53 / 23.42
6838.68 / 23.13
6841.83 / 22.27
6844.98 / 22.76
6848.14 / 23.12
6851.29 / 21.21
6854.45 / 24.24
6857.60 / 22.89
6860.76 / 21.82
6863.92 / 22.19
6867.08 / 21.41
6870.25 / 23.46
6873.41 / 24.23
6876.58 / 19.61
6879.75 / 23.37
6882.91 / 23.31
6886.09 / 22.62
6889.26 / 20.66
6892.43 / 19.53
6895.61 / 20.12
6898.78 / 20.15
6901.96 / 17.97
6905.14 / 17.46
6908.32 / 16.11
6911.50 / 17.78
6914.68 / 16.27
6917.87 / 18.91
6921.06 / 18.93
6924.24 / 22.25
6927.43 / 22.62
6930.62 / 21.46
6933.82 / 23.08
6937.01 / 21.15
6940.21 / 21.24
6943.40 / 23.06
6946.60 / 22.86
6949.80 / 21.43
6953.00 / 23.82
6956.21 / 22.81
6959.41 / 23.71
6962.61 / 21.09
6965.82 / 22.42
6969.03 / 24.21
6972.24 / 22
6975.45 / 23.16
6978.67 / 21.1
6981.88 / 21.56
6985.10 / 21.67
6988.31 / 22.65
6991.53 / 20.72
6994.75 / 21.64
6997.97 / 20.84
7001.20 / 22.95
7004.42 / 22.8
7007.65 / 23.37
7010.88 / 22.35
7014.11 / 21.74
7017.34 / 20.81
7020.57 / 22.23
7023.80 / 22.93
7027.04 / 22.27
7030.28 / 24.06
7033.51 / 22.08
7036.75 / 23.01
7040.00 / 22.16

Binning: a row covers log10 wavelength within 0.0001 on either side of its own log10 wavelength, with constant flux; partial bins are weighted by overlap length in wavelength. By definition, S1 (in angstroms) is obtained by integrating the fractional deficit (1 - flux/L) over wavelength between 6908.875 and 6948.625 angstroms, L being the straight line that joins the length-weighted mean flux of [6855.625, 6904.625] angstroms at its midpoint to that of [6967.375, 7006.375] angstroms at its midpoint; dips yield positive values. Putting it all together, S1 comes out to 2.0 angstroms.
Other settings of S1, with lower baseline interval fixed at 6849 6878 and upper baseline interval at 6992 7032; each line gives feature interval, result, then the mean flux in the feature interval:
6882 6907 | 2.5 angstroms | 20.1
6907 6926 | 3.3 angstroms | 18.5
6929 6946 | 0.2 angstroms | 22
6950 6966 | -0.3 angstroms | 22.7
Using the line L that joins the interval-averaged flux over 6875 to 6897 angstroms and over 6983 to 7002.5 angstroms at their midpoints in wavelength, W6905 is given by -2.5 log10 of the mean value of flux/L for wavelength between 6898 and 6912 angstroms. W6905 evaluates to 0.20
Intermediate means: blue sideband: 21.3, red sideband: 21.7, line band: 17.8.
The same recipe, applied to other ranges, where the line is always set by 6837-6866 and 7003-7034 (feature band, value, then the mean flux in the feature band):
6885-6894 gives 0.09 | 20.9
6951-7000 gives 0.01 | 22.2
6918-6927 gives 0.10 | 20.6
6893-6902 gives 0.15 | 19.7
